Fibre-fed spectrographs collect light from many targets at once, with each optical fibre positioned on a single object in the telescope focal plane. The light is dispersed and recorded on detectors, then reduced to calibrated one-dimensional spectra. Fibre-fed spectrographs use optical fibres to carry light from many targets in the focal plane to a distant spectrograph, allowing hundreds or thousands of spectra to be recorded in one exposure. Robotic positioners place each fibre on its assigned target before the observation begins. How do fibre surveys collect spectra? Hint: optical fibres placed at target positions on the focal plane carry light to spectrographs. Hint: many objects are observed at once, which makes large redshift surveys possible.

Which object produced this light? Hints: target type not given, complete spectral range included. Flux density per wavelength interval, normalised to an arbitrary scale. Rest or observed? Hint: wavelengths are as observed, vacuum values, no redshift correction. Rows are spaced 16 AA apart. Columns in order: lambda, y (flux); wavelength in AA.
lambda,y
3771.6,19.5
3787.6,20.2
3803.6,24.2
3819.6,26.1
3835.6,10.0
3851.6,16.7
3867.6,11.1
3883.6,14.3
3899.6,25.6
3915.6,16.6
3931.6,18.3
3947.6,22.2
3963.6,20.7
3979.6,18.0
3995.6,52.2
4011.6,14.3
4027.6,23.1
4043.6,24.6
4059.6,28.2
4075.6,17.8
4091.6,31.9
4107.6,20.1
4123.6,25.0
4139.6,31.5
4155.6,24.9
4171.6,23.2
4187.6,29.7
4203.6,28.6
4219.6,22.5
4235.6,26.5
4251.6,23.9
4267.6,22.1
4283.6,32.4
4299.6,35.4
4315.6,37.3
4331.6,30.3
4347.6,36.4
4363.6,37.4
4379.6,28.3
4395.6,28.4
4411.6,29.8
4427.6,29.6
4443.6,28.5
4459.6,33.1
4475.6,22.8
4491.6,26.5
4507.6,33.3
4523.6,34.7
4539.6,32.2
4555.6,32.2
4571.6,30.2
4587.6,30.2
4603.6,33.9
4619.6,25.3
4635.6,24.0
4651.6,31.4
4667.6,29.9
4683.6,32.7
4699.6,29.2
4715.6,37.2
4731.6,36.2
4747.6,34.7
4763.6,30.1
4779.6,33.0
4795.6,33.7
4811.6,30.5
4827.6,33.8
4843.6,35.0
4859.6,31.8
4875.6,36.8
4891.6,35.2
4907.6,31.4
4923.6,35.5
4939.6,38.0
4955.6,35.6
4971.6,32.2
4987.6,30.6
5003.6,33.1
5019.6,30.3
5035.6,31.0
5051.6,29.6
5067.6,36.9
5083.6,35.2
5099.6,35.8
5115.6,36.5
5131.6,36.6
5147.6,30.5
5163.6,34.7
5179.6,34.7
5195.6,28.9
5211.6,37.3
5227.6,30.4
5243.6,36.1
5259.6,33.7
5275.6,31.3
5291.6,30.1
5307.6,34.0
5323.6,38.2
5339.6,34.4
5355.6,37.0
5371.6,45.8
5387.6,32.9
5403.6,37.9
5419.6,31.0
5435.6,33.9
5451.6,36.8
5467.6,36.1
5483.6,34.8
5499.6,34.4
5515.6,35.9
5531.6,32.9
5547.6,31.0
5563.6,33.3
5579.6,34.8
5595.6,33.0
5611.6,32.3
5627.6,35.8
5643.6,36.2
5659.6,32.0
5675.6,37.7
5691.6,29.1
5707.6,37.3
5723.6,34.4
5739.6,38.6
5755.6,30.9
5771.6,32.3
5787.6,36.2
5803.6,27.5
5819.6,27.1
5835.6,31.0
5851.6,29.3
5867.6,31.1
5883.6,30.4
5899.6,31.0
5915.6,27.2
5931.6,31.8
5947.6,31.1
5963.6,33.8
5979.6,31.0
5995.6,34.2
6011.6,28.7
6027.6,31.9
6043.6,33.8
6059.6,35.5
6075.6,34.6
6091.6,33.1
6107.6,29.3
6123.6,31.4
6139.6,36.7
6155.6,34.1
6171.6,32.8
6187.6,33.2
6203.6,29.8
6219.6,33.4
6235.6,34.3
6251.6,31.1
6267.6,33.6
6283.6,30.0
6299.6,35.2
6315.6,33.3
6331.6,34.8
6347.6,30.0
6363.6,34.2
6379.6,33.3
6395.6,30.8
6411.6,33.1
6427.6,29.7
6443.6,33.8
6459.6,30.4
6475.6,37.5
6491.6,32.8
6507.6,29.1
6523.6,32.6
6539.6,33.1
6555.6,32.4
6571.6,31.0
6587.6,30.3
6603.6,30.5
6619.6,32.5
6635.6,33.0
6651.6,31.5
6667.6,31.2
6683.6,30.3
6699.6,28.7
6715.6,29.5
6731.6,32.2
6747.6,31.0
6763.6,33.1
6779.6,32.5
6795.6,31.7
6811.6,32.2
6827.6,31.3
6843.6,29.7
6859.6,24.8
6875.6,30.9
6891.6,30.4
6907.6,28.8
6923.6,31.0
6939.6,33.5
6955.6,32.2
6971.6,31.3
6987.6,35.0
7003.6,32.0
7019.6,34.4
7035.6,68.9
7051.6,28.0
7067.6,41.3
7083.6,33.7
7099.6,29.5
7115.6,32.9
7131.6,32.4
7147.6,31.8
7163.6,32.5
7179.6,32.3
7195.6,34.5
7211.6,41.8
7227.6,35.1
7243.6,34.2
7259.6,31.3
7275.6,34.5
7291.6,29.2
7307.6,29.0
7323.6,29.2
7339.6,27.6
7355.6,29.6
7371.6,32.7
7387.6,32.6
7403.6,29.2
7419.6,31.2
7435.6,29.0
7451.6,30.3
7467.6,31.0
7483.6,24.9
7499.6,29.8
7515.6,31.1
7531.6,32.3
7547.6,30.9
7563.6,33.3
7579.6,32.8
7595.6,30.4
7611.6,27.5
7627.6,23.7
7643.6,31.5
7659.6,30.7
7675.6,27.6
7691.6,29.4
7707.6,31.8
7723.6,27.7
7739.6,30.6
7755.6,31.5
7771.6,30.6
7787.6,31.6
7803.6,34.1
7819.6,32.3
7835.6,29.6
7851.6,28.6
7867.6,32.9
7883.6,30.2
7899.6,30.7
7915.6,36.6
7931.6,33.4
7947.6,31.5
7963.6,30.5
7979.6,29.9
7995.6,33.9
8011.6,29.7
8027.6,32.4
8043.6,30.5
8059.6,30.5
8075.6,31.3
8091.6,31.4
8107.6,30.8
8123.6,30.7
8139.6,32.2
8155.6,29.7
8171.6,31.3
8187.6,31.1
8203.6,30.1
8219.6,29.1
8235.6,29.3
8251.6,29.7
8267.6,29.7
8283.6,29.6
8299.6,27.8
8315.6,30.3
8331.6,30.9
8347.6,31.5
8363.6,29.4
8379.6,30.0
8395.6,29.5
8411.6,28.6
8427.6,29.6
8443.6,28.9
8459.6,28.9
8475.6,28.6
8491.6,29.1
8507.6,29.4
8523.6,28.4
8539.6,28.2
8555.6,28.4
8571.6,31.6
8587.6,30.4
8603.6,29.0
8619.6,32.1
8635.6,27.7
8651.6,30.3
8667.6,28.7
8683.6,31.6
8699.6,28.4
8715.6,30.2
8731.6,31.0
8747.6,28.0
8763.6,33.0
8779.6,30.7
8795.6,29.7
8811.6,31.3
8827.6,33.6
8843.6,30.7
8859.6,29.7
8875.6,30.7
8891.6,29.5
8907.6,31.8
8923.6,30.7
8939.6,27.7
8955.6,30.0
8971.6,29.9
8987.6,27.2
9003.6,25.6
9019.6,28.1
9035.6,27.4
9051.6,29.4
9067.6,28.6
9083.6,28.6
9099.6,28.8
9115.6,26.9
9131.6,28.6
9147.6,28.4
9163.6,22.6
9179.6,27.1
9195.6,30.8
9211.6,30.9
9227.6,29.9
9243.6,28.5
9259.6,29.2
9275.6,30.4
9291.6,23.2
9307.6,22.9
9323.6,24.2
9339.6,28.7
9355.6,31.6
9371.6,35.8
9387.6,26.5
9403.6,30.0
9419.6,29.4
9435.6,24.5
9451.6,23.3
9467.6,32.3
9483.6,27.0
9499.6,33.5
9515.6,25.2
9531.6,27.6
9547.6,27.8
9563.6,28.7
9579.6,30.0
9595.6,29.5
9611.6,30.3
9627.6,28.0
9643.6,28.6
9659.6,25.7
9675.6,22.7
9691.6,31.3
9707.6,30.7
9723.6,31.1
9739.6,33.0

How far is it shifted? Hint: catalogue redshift 0.07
